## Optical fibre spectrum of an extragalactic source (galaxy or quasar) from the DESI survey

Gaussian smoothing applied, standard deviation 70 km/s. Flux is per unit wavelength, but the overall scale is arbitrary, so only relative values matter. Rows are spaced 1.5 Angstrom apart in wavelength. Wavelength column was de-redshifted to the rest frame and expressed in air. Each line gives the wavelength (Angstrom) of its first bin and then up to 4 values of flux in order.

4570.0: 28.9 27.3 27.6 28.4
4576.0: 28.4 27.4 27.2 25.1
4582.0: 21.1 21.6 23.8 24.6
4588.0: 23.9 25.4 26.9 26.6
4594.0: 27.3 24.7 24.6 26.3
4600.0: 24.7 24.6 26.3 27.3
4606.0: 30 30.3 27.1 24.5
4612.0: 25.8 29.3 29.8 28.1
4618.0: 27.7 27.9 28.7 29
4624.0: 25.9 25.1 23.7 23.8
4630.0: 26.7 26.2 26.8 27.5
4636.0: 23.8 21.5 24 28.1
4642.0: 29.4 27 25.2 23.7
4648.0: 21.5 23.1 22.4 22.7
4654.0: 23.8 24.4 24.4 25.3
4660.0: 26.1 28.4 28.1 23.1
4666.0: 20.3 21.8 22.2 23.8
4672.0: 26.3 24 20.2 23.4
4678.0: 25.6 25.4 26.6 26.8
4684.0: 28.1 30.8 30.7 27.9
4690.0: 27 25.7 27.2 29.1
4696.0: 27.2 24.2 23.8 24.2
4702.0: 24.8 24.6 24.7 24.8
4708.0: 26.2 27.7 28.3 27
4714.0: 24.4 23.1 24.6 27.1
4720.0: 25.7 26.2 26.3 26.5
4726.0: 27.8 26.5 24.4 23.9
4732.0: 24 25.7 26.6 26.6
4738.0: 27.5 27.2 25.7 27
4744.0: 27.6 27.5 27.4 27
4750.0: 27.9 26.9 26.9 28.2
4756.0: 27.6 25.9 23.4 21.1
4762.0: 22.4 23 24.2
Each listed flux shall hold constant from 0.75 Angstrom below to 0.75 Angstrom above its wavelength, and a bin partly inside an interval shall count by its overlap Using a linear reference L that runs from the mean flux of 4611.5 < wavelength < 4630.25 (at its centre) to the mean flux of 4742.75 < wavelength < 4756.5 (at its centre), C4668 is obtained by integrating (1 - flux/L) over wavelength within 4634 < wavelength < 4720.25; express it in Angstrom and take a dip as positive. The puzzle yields 6.0 Angstrom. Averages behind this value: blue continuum 27.1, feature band 25.3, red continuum 27.4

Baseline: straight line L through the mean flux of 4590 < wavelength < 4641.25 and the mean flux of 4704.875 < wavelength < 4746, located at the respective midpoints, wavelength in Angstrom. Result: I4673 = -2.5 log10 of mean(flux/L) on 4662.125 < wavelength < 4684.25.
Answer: 0.08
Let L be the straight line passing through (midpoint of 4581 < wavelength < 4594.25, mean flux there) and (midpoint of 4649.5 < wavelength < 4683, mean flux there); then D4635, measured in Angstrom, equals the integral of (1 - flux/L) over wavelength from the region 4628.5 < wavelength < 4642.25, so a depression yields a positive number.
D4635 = -0.79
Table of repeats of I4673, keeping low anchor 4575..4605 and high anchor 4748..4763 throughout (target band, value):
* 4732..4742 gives -0.03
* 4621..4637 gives -0.02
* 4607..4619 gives -0.10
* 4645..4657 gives 0.10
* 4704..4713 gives -0.03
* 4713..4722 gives 0.02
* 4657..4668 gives 0.03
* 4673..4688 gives -0.03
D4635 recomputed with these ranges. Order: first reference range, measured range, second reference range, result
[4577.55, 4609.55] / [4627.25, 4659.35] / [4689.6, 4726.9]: 1.2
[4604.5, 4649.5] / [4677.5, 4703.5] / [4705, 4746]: -0.5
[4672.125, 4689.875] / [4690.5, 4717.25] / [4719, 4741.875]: 0.5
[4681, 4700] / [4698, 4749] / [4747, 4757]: 2.6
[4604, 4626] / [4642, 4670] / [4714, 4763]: 3.1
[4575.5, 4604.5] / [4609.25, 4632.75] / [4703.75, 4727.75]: -1.2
